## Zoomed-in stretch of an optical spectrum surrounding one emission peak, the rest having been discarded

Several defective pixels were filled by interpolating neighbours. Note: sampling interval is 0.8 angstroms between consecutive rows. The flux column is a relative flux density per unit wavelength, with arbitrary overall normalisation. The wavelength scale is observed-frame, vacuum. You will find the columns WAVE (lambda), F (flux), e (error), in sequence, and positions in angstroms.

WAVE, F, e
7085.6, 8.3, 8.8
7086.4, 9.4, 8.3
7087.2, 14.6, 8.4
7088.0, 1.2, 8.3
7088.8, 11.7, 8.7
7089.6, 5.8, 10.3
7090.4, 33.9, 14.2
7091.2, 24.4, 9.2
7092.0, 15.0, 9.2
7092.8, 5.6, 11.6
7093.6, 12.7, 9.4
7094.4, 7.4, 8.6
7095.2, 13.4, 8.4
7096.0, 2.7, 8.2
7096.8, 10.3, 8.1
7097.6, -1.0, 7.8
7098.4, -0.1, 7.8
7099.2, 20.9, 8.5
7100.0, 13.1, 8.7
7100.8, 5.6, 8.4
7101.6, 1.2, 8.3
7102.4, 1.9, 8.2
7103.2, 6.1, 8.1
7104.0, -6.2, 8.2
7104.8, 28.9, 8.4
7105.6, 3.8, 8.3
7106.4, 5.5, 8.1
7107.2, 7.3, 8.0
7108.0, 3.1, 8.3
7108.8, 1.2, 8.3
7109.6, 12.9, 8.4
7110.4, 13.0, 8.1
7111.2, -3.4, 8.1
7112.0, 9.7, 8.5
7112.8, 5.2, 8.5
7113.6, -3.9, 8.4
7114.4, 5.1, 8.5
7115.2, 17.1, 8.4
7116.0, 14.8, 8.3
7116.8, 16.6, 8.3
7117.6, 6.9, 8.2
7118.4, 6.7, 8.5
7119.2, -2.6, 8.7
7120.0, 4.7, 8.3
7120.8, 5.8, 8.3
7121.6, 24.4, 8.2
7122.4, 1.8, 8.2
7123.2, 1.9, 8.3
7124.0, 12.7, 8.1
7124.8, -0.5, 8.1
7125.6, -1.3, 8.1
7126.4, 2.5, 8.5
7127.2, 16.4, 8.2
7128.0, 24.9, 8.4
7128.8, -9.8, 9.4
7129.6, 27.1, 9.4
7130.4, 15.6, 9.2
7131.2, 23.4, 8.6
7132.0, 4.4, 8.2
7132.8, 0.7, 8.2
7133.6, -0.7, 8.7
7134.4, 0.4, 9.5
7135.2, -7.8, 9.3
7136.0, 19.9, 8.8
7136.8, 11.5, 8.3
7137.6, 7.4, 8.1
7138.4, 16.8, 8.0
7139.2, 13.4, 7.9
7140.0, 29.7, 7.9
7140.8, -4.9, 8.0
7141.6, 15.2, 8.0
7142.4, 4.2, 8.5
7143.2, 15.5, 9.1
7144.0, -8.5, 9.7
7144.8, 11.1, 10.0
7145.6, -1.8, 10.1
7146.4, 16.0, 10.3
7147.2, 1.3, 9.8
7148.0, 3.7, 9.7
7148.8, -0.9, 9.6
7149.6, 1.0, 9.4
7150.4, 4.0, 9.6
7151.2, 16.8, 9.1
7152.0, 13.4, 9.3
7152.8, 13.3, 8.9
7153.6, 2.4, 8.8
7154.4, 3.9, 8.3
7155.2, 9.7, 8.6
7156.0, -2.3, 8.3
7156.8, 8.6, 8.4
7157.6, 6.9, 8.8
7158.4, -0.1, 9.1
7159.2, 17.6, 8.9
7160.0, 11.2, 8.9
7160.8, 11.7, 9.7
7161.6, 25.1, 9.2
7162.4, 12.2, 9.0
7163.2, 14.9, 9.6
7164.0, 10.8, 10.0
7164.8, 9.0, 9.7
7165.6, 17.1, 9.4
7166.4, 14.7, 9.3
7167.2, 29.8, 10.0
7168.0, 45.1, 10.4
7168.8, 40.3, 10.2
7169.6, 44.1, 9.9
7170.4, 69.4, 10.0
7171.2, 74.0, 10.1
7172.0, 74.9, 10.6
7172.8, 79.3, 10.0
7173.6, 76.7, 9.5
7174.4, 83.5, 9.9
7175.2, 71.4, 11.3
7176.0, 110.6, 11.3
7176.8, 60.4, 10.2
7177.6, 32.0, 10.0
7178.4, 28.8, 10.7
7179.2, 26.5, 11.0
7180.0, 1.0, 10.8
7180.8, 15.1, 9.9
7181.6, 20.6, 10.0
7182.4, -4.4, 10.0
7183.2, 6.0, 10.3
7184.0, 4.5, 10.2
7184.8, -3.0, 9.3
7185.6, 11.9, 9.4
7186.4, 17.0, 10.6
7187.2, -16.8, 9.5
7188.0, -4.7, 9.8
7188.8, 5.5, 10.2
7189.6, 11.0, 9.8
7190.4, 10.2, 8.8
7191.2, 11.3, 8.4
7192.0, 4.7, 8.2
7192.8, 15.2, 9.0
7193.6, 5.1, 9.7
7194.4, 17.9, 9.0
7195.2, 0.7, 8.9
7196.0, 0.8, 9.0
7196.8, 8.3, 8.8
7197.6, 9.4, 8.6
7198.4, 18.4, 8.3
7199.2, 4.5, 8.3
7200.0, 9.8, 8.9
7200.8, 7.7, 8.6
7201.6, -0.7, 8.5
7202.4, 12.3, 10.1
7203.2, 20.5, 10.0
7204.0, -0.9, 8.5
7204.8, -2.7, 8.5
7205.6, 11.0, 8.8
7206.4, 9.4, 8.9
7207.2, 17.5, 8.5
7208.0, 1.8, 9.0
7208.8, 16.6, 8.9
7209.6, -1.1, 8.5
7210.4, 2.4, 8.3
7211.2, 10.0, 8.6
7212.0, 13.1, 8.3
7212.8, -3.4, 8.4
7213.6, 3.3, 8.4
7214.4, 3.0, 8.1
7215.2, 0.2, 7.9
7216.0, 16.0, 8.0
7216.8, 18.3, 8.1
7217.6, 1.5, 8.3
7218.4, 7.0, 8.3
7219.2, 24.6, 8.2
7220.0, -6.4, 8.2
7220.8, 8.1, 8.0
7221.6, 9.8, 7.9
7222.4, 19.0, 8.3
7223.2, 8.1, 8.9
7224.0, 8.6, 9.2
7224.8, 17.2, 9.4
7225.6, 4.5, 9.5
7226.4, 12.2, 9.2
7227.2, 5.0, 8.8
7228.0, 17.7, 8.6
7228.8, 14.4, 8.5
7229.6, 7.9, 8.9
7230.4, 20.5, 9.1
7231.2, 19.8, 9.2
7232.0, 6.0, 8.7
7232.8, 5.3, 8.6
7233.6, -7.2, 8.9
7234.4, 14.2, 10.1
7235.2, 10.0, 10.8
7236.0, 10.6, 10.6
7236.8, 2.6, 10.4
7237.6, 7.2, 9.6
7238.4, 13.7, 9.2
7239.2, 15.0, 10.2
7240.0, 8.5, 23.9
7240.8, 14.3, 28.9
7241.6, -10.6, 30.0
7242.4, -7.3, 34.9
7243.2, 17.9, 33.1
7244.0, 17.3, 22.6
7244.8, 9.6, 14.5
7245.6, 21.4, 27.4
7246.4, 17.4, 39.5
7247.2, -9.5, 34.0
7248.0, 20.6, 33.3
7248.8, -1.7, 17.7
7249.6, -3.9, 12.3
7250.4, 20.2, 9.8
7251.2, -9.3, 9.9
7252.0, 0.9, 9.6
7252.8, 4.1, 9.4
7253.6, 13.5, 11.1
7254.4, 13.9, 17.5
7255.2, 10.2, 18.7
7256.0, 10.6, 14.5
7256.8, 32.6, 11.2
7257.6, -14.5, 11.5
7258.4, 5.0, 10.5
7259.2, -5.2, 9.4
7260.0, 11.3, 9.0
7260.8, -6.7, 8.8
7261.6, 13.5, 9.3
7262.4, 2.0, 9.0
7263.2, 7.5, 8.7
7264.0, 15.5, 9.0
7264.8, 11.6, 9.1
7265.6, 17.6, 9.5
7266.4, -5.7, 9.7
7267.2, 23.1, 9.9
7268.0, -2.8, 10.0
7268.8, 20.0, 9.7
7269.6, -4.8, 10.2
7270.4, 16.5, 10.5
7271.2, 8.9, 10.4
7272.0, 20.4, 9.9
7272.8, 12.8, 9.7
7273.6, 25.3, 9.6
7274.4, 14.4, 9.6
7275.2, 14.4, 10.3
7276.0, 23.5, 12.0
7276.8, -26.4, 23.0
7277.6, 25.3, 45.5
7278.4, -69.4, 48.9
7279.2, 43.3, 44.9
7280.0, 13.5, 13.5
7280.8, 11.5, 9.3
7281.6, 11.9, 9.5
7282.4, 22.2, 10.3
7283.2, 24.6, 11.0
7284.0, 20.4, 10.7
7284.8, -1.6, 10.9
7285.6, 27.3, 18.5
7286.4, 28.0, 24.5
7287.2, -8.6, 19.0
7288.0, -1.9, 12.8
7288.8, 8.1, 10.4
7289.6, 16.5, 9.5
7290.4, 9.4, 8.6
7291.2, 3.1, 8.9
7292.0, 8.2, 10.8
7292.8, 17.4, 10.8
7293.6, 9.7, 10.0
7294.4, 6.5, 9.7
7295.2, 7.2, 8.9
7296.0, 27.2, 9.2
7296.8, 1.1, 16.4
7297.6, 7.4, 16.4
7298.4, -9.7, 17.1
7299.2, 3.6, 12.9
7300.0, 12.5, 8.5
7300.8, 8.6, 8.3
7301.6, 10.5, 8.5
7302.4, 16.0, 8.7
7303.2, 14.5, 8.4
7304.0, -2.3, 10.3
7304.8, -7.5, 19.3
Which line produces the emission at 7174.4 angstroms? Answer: [O II] 3727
